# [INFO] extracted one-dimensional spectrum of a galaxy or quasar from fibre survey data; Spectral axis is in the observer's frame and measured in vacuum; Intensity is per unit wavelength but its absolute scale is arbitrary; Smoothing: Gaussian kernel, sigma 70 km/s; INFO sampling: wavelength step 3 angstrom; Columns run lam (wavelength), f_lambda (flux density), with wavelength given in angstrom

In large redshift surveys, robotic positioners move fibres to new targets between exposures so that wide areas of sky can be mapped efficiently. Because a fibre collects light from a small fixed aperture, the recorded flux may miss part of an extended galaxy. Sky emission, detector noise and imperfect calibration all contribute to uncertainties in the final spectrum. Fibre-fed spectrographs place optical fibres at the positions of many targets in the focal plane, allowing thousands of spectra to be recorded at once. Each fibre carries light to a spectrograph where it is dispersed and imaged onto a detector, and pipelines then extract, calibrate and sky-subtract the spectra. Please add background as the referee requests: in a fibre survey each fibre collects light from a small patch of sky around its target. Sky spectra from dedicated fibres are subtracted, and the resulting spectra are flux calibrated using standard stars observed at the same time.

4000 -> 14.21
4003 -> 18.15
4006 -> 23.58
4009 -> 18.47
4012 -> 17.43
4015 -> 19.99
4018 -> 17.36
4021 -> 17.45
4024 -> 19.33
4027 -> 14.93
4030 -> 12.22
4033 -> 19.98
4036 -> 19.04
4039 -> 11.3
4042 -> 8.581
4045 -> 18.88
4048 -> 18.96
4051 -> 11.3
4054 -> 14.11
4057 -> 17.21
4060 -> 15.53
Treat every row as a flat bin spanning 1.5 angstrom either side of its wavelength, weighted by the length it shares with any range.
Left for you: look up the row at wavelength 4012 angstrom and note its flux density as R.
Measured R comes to 17.43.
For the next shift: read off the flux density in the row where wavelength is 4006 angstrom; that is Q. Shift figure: 23.58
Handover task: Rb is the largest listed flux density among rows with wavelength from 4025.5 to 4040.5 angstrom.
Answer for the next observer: 19.98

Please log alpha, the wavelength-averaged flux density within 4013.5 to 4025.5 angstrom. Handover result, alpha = 18.5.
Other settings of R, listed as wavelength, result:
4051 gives 11.3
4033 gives 19.98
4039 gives 11.3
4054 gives 14.11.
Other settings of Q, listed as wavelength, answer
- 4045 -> 18.88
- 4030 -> 12.22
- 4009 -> 18.47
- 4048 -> 18.96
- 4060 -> 15.53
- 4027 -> 14.93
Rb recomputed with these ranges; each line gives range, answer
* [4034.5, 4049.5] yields 19.04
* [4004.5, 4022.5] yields 23.58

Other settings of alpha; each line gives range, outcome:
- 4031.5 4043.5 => 14.7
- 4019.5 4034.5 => 16.8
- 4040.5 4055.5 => 14.4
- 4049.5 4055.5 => 12.7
